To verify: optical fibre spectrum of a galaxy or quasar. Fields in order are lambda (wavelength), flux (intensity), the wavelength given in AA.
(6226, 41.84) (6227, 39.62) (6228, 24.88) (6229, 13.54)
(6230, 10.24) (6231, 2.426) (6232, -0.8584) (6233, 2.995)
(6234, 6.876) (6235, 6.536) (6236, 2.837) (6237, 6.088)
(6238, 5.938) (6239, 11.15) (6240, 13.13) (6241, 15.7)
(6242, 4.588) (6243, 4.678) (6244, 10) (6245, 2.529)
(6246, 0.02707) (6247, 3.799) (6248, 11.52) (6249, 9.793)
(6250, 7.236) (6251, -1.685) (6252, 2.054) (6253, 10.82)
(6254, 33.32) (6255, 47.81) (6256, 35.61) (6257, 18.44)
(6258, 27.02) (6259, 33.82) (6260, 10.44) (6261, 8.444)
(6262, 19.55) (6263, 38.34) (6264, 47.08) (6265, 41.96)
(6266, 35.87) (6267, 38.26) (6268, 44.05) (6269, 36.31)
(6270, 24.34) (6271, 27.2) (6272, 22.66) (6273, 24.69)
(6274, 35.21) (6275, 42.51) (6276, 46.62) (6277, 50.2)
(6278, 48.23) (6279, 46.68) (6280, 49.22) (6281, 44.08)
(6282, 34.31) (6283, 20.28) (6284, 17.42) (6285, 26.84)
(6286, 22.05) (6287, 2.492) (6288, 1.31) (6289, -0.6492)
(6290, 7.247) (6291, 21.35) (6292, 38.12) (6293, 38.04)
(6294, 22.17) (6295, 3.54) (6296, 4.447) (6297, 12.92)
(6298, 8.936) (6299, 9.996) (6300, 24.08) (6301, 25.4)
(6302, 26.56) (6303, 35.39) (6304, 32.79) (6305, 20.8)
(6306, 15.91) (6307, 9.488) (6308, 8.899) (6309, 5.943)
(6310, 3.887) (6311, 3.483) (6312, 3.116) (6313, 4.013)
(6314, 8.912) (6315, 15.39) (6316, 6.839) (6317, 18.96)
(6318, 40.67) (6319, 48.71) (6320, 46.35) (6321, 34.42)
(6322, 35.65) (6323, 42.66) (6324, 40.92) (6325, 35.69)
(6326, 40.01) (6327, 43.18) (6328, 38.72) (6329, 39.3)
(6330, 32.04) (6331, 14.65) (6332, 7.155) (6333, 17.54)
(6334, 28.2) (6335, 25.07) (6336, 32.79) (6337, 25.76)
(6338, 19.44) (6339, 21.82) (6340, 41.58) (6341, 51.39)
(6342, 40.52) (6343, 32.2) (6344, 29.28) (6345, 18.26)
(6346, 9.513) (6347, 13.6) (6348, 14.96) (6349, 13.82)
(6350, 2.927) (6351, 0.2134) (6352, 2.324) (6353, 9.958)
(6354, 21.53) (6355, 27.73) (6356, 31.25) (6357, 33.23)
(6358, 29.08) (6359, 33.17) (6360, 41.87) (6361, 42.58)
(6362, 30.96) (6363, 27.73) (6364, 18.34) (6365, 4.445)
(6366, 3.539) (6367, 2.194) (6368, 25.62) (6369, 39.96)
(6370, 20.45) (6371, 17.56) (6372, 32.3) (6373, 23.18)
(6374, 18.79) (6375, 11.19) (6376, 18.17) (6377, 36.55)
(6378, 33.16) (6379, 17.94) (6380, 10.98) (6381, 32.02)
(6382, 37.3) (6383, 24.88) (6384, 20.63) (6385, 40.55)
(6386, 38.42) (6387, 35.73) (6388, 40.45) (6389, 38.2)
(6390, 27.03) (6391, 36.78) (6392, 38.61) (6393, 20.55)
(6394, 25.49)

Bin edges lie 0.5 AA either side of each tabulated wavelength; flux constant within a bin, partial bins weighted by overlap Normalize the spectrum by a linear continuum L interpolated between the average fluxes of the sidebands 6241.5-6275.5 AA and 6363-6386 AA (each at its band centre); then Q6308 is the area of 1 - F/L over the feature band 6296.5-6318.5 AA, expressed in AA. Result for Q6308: 6.8 AA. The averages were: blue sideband 22.3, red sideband 22.7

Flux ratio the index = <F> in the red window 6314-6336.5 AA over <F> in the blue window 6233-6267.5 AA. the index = 1.9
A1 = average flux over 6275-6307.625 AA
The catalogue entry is 24.2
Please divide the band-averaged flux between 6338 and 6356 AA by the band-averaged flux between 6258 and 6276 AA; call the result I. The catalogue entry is 0.66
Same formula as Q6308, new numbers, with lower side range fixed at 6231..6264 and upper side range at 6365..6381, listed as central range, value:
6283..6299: 0.6 AA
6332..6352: -3.8 AA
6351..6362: -3.6 AA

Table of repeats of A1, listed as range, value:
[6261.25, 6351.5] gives 25.5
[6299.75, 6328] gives 24.5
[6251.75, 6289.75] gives 29.4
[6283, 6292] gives 14.1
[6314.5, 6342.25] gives 31.5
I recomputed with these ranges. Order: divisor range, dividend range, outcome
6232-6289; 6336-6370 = 1.07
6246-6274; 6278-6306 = 0.93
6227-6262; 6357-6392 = 2.20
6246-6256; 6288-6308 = 1.27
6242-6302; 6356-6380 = 1.05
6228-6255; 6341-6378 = 2.59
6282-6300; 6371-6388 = 1.71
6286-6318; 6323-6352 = 1.76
